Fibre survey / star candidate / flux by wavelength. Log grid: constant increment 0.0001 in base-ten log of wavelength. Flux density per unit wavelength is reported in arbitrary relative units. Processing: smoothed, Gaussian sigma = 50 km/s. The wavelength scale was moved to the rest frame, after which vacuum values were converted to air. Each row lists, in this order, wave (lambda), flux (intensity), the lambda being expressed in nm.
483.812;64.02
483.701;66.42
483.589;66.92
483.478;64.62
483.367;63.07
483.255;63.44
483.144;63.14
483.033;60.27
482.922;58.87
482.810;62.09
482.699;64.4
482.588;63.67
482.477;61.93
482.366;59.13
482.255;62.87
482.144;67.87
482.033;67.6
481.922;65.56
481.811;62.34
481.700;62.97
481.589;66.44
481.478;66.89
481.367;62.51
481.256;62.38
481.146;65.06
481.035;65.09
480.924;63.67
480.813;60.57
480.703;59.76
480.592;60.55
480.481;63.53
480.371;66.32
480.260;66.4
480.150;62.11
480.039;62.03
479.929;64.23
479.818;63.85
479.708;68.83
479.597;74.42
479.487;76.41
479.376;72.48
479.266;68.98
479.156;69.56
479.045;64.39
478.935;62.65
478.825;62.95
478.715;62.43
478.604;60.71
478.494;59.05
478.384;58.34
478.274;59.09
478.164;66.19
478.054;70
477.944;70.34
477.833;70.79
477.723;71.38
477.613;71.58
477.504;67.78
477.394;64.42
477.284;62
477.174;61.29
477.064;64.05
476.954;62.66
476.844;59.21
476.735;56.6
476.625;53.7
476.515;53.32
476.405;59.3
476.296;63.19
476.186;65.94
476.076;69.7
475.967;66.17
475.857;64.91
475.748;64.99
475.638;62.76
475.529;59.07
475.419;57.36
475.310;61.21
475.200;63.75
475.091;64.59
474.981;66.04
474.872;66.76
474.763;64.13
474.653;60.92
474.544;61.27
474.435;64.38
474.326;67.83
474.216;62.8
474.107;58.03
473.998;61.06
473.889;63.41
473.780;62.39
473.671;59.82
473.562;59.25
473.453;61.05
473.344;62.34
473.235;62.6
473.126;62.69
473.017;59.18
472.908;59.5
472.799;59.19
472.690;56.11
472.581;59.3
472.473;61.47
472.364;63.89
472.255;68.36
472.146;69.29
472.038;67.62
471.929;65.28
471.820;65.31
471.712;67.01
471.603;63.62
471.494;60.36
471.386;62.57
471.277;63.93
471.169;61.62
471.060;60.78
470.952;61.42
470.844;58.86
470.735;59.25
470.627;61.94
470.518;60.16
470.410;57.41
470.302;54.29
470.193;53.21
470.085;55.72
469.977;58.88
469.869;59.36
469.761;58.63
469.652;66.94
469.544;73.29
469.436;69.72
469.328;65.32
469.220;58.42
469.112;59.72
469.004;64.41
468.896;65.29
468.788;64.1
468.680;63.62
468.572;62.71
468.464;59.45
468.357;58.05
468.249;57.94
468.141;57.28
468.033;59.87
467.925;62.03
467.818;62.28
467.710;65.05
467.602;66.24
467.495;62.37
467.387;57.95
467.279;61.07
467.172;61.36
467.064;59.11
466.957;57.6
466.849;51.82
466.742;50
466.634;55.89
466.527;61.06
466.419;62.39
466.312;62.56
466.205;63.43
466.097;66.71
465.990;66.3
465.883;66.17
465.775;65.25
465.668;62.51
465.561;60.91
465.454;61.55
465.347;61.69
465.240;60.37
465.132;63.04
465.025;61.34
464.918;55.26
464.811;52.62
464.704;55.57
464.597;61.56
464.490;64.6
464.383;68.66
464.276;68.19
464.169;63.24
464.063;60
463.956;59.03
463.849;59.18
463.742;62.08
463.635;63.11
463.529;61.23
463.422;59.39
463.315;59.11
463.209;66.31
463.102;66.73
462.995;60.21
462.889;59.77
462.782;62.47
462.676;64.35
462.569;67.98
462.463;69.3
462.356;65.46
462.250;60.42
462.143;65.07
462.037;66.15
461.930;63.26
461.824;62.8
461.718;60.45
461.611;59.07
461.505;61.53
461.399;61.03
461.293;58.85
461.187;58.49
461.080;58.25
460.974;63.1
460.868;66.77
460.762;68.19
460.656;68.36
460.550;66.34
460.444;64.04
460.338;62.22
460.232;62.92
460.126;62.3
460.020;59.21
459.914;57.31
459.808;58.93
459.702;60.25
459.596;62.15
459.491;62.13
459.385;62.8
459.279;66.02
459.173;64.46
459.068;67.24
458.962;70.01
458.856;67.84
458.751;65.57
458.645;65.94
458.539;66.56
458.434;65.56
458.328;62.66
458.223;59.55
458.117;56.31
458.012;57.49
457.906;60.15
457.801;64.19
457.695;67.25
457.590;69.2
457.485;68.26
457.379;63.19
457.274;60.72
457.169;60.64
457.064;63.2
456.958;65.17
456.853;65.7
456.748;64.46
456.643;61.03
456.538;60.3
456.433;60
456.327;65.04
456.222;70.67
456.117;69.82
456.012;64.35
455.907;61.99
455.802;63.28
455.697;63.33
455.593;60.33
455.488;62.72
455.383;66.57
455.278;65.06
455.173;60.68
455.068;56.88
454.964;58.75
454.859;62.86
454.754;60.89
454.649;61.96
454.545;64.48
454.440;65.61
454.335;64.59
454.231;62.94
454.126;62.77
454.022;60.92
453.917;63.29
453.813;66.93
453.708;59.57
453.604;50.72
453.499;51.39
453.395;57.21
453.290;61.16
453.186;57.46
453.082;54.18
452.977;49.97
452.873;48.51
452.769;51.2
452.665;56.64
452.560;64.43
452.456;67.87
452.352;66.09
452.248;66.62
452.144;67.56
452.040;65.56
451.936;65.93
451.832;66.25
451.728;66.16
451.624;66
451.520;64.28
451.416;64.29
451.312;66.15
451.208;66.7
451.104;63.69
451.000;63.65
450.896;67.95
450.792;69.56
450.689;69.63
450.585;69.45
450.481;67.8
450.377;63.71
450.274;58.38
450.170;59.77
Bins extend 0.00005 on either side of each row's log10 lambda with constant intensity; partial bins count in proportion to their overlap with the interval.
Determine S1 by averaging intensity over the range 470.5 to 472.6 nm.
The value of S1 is 63.2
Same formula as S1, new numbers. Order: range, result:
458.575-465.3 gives 62.7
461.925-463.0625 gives 64.1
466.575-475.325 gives 61.6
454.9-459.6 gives 63.7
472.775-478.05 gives 62.9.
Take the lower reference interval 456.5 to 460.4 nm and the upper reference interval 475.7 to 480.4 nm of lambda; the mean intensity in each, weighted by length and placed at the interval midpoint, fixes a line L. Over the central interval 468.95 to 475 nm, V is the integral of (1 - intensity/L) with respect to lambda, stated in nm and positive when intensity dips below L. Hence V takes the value 0.21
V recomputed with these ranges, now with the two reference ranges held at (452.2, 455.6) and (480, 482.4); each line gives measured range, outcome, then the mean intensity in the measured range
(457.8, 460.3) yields -0.07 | 62.8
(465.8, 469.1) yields 0.05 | 61.1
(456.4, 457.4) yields -0.03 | 62.5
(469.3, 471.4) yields 0.04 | 61.1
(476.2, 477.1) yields 0.06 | 59.2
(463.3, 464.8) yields 0.00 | 61.6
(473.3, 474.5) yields 0.02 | 62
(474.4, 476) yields 0.00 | 63.2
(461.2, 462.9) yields -0.04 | 63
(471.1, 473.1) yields -0.01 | 62.9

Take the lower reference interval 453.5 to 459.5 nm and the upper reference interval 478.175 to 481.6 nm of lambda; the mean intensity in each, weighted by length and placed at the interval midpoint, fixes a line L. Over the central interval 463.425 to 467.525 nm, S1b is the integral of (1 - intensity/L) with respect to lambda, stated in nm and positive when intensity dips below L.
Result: 0.18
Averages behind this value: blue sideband 63.2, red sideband 64.6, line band 60.9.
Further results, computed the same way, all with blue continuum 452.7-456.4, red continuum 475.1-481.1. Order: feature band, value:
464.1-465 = 0.015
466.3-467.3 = 0.072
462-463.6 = -0.042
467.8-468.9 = 0.032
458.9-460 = -0.028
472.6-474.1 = 0.069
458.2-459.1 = -0.065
